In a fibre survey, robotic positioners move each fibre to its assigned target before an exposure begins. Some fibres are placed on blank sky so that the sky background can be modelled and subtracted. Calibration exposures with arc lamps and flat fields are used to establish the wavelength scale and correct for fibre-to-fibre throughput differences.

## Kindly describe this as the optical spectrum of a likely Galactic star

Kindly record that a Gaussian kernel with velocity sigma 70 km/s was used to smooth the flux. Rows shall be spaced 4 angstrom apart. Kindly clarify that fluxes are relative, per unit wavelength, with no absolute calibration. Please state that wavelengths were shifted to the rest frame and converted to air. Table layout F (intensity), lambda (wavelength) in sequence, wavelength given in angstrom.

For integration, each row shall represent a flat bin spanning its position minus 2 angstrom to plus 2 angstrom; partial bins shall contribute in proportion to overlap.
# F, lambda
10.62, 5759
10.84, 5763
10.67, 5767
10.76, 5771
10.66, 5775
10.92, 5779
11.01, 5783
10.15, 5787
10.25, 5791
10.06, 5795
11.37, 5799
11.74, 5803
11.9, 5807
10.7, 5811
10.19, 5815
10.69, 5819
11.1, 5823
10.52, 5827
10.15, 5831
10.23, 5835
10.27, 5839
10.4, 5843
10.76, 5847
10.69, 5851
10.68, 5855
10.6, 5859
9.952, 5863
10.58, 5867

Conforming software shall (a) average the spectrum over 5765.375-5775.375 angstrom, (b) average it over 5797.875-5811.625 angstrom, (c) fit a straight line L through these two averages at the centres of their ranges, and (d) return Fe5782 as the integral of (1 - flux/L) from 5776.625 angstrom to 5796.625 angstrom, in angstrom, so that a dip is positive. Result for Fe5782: 1.1 angstrom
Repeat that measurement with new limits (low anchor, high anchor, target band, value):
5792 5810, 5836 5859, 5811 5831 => 0.6 angstrom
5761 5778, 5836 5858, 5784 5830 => -0.6 angstrom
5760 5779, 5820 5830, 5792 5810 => -0.7 angstrom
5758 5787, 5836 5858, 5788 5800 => 0.3 angstrom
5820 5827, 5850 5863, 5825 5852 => 0.8 angstrom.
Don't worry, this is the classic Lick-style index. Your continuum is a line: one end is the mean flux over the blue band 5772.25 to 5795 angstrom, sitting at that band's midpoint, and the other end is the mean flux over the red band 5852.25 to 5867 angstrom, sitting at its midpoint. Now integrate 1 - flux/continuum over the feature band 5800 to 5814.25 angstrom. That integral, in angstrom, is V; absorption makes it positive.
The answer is -1.09 angstrom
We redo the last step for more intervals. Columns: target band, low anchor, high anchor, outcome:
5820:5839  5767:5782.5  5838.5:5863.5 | 0.20 angstrom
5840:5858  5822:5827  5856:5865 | -0.20 angstrom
